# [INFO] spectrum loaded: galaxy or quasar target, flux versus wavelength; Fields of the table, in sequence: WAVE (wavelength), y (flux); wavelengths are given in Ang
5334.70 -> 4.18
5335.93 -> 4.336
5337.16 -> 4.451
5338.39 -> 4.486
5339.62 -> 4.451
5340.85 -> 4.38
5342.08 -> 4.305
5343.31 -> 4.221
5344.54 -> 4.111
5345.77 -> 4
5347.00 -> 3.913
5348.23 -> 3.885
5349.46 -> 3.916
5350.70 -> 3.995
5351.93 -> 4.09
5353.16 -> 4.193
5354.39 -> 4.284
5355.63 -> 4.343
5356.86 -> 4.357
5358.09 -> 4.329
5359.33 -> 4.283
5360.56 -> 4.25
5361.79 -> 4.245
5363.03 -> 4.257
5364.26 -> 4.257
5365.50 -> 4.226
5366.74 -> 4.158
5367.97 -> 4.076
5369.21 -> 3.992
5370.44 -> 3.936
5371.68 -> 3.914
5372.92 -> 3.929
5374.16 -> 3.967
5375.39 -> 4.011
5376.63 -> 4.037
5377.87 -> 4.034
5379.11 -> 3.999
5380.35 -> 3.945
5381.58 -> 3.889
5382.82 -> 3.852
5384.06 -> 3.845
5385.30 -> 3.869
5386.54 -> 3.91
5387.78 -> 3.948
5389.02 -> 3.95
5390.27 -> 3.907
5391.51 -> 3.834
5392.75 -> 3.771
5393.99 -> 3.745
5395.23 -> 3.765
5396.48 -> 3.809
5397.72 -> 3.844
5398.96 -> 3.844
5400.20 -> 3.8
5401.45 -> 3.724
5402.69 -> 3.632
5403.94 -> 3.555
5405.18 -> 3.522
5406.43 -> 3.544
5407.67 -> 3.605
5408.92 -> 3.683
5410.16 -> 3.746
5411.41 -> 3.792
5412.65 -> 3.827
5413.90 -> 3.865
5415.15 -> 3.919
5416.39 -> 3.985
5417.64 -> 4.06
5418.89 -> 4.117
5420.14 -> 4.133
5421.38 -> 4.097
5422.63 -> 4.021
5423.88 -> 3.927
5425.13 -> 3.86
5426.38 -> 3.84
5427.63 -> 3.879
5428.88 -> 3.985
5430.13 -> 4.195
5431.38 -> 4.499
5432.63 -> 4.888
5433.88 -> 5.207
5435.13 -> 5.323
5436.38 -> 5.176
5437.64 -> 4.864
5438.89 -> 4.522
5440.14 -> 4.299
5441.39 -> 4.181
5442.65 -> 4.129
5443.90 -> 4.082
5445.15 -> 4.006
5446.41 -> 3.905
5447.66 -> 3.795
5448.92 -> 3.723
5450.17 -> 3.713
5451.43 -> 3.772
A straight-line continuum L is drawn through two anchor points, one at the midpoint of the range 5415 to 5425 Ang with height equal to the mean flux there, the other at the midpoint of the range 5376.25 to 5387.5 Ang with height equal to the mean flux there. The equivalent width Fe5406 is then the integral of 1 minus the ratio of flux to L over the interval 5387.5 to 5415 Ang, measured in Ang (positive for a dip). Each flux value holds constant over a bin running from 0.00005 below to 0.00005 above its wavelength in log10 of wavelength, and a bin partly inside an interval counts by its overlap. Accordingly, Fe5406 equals 1.5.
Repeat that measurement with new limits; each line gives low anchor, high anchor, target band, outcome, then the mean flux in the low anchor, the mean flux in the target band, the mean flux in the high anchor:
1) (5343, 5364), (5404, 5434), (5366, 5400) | 1.4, 4.16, 3.92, 3.98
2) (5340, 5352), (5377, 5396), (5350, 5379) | -1.0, 4.09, 4.13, 3.88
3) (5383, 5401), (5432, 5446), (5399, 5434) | 2.5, 3.84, 3.94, 4.6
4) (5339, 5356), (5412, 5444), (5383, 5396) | 1.1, 4.15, 3.85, 4.27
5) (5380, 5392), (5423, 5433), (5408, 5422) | 0.4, 3.89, 3.92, 4.11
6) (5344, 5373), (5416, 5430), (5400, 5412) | 1.1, 4.13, 3.65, 4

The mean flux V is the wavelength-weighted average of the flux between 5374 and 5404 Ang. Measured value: 3.86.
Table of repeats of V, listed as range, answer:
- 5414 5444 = 4.3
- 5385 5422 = 3.83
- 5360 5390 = 4.02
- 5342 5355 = 4.08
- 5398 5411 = 3.67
